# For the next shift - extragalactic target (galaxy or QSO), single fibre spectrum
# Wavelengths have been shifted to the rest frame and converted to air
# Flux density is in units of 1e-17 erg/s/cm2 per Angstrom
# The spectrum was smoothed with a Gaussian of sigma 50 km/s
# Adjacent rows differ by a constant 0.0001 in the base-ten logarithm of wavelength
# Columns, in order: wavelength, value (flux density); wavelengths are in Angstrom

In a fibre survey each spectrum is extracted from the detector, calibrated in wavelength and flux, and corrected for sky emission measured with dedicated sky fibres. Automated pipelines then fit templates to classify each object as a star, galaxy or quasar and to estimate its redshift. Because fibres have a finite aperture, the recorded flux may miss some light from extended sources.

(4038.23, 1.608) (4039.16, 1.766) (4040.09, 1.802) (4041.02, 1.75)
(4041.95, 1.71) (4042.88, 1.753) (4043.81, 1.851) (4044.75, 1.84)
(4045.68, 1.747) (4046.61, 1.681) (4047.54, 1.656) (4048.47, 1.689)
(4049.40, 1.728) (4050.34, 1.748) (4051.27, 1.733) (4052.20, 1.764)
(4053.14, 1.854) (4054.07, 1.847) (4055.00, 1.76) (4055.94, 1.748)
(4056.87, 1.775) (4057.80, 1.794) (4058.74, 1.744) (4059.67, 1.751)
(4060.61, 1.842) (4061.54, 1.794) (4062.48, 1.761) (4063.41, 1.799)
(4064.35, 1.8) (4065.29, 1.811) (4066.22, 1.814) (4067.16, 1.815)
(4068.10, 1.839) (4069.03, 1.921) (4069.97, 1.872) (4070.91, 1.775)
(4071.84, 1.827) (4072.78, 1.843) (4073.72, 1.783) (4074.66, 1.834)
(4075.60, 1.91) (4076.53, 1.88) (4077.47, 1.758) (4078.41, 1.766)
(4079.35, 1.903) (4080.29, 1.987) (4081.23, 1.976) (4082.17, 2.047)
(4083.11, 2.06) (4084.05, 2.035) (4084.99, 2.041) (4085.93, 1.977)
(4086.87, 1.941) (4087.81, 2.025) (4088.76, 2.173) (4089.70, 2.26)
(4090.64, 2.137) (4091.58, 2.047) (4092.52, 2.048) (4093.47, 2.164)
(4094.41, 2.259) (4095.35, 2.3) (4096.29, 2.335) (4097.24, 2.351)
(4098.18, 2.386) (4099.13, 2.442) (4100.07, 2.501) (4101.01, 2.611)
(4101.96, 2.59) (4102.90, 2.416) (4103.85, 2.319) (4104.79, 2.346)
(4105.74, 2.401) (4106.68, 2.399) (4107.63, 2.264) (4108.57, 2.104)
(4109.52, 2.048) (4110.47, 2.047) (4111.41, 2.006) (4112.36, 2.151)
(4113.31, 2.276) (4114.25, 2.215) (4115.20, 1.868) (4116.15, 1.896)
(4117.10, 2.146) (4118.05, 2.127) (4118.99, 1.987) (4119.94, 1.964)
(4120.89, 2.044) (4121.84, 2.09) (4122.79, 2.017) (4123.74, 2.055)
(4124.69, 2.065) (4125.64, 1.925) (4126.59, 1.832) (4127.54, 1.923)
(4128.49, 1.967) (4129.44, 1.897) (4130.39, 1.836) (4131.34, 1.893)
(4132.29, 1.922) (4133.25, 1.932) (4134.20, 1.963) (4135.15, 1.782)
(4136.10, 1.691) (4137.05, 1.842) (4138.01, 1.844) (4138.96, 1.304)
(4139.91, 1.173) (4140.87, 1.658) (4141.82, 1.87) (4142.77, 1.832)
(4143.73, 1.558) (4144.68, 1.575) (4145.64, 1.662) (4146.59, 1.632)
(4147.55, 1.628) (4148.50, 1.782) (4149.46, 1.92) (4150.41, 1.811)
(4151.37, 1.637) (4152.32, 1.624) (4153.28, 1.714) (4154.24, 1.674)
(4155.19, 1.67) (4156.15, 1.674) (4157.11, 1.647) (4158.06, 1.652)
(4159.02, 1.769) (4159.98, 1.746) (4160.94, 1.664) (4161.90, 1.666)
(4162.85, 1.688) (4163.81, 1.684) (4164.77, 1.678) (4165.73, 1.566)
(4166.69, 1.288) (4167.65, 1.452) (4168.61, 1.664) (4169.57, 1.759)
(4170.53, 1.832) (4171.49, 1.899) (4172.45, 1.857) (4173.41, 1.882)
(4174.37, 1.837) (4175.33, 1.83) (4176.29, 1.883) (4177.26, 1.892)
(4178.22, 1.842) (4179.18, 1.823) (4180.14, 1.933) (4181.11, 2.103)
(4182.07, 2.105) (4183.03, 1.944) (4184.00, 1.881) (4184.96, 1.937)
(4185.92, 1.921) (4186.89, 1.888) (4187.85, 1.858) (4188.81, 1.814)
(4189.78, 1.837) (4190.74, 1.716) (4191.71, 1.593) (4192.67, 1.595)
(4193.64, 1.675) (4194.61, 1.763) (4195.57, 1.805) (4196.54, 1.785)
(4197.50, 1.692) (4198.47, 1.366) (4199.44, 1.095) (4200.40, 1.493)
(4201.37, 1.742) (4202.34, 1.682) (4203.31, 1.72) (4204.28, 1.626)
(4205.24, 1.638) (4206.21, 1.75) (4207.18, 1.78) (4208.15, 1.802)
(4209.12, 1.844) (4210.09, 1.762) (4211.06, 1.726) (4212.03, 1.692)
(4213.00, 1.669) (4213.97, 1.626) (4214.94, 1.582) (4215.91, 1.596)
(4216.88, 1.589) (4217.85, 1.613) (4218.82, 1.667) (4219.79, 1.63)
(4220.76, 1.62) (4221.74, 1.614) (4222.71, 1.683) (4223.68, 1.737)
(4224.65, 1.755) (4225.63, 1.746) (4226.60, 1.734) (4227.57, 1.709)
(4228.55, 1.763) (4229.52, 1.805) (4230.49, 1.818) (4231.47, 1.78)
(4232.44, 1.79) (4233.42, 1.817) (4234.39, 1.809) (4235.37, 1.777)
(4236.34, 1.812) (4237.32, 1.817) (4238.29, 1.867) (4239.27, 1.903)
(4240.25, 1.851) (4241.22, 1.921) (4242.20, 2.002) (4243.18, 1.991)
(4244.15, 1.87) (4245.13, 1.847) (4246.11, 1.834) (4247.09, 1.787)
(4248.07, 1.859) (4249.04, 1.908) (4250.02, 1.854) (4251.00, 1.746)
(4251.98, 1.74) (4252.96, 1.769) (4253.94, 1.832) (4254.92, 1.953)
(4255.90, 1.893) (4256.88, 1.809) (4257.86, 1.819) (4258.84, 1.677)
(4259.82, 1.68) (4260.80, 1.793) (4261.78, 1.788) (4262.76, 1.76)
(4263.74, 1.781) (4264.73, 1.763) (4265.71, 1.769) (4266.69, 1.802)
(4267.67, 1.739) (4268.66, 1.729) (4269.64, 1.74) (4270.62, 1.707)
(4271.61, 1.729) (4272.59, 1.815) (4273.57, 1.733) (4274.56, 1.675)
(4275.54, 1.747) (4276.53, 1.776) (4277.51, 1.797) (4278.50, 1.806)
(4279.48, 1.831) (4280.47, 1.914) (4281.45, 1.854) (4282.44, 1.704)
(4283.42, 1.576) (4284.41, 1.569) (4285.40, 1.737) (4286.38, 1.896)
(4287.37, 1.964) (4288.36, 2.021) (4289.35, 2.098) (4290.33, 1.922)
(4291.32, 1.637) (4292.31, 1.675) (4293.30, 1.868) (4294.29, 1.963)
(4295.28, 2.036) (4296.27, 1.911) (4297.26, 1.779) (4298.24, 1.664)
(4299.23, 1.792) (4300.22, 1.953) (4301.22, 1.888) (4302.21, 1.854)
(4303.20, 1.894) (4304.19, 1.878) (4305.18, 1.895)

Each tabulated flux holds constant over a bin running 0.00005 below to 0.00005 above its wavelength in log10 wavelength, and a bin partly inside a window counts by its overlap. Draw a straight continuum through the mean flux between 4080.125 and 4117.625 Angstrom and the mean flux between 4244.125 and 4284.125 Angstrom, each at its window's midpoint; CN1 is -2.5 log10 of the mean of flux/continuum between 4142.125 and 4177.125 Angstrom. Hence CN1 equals 0.19 mag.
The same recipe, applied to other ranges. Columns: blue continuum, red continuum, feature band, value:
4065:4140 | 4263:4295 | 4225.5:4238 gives 0.04 mag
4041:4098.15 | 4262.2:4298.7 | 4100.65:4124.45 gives -0.16 mag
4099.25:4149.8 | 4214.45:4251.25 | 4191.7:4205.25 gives 0.14 mag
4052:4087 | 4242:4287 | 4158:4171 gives 0.11 mag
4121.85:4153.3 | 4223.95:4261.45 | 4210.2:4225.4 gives 0.10 mag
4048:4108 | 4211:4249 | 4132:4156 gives 0.12 mag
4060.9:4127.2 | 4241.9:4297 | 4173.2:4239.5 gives 0.09 mag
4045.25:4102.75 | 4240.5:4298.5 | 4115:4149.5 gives 0.04 mag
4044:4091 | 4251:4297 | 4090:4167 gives -0.06 mag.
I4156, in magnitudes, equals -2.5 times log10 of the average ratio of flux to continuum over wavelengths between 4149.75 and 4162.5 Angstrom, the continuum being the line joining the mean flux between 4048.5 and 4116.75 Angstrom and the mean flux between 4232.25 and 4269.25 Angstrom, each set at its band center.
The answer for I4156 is 0.14 mag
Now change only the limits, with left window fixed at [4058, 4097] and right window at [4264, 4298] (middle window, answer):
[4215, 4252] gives 0.03 mag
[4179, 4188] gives -0.04 mag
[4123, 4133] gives -0.01 mag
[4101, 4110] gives -0.21 mag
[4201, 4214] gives 0.08 mag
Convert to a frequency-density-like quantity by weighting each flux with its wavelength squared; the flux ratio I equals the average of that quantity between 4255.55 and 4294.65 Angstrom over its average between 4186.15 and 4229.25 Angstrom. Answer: 1.1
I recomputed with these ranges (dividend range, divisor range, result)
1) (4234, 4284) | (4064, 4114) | 0.94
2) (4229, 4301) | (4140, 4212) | 1.09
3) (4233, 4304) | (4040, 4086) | 1.10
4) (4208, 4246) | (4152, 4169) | 1.11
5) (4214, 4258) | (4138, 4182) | 1.08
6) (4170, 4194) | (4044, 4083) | 1.08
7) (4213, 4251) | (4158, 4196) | 1.02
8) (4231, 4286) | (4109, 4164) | 1.04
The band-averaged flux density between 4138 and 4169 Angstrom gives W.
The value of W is 1.65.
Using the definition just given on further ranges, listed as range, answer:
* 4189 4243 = 1.72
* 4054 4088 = 1.86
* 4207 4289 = 1.78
